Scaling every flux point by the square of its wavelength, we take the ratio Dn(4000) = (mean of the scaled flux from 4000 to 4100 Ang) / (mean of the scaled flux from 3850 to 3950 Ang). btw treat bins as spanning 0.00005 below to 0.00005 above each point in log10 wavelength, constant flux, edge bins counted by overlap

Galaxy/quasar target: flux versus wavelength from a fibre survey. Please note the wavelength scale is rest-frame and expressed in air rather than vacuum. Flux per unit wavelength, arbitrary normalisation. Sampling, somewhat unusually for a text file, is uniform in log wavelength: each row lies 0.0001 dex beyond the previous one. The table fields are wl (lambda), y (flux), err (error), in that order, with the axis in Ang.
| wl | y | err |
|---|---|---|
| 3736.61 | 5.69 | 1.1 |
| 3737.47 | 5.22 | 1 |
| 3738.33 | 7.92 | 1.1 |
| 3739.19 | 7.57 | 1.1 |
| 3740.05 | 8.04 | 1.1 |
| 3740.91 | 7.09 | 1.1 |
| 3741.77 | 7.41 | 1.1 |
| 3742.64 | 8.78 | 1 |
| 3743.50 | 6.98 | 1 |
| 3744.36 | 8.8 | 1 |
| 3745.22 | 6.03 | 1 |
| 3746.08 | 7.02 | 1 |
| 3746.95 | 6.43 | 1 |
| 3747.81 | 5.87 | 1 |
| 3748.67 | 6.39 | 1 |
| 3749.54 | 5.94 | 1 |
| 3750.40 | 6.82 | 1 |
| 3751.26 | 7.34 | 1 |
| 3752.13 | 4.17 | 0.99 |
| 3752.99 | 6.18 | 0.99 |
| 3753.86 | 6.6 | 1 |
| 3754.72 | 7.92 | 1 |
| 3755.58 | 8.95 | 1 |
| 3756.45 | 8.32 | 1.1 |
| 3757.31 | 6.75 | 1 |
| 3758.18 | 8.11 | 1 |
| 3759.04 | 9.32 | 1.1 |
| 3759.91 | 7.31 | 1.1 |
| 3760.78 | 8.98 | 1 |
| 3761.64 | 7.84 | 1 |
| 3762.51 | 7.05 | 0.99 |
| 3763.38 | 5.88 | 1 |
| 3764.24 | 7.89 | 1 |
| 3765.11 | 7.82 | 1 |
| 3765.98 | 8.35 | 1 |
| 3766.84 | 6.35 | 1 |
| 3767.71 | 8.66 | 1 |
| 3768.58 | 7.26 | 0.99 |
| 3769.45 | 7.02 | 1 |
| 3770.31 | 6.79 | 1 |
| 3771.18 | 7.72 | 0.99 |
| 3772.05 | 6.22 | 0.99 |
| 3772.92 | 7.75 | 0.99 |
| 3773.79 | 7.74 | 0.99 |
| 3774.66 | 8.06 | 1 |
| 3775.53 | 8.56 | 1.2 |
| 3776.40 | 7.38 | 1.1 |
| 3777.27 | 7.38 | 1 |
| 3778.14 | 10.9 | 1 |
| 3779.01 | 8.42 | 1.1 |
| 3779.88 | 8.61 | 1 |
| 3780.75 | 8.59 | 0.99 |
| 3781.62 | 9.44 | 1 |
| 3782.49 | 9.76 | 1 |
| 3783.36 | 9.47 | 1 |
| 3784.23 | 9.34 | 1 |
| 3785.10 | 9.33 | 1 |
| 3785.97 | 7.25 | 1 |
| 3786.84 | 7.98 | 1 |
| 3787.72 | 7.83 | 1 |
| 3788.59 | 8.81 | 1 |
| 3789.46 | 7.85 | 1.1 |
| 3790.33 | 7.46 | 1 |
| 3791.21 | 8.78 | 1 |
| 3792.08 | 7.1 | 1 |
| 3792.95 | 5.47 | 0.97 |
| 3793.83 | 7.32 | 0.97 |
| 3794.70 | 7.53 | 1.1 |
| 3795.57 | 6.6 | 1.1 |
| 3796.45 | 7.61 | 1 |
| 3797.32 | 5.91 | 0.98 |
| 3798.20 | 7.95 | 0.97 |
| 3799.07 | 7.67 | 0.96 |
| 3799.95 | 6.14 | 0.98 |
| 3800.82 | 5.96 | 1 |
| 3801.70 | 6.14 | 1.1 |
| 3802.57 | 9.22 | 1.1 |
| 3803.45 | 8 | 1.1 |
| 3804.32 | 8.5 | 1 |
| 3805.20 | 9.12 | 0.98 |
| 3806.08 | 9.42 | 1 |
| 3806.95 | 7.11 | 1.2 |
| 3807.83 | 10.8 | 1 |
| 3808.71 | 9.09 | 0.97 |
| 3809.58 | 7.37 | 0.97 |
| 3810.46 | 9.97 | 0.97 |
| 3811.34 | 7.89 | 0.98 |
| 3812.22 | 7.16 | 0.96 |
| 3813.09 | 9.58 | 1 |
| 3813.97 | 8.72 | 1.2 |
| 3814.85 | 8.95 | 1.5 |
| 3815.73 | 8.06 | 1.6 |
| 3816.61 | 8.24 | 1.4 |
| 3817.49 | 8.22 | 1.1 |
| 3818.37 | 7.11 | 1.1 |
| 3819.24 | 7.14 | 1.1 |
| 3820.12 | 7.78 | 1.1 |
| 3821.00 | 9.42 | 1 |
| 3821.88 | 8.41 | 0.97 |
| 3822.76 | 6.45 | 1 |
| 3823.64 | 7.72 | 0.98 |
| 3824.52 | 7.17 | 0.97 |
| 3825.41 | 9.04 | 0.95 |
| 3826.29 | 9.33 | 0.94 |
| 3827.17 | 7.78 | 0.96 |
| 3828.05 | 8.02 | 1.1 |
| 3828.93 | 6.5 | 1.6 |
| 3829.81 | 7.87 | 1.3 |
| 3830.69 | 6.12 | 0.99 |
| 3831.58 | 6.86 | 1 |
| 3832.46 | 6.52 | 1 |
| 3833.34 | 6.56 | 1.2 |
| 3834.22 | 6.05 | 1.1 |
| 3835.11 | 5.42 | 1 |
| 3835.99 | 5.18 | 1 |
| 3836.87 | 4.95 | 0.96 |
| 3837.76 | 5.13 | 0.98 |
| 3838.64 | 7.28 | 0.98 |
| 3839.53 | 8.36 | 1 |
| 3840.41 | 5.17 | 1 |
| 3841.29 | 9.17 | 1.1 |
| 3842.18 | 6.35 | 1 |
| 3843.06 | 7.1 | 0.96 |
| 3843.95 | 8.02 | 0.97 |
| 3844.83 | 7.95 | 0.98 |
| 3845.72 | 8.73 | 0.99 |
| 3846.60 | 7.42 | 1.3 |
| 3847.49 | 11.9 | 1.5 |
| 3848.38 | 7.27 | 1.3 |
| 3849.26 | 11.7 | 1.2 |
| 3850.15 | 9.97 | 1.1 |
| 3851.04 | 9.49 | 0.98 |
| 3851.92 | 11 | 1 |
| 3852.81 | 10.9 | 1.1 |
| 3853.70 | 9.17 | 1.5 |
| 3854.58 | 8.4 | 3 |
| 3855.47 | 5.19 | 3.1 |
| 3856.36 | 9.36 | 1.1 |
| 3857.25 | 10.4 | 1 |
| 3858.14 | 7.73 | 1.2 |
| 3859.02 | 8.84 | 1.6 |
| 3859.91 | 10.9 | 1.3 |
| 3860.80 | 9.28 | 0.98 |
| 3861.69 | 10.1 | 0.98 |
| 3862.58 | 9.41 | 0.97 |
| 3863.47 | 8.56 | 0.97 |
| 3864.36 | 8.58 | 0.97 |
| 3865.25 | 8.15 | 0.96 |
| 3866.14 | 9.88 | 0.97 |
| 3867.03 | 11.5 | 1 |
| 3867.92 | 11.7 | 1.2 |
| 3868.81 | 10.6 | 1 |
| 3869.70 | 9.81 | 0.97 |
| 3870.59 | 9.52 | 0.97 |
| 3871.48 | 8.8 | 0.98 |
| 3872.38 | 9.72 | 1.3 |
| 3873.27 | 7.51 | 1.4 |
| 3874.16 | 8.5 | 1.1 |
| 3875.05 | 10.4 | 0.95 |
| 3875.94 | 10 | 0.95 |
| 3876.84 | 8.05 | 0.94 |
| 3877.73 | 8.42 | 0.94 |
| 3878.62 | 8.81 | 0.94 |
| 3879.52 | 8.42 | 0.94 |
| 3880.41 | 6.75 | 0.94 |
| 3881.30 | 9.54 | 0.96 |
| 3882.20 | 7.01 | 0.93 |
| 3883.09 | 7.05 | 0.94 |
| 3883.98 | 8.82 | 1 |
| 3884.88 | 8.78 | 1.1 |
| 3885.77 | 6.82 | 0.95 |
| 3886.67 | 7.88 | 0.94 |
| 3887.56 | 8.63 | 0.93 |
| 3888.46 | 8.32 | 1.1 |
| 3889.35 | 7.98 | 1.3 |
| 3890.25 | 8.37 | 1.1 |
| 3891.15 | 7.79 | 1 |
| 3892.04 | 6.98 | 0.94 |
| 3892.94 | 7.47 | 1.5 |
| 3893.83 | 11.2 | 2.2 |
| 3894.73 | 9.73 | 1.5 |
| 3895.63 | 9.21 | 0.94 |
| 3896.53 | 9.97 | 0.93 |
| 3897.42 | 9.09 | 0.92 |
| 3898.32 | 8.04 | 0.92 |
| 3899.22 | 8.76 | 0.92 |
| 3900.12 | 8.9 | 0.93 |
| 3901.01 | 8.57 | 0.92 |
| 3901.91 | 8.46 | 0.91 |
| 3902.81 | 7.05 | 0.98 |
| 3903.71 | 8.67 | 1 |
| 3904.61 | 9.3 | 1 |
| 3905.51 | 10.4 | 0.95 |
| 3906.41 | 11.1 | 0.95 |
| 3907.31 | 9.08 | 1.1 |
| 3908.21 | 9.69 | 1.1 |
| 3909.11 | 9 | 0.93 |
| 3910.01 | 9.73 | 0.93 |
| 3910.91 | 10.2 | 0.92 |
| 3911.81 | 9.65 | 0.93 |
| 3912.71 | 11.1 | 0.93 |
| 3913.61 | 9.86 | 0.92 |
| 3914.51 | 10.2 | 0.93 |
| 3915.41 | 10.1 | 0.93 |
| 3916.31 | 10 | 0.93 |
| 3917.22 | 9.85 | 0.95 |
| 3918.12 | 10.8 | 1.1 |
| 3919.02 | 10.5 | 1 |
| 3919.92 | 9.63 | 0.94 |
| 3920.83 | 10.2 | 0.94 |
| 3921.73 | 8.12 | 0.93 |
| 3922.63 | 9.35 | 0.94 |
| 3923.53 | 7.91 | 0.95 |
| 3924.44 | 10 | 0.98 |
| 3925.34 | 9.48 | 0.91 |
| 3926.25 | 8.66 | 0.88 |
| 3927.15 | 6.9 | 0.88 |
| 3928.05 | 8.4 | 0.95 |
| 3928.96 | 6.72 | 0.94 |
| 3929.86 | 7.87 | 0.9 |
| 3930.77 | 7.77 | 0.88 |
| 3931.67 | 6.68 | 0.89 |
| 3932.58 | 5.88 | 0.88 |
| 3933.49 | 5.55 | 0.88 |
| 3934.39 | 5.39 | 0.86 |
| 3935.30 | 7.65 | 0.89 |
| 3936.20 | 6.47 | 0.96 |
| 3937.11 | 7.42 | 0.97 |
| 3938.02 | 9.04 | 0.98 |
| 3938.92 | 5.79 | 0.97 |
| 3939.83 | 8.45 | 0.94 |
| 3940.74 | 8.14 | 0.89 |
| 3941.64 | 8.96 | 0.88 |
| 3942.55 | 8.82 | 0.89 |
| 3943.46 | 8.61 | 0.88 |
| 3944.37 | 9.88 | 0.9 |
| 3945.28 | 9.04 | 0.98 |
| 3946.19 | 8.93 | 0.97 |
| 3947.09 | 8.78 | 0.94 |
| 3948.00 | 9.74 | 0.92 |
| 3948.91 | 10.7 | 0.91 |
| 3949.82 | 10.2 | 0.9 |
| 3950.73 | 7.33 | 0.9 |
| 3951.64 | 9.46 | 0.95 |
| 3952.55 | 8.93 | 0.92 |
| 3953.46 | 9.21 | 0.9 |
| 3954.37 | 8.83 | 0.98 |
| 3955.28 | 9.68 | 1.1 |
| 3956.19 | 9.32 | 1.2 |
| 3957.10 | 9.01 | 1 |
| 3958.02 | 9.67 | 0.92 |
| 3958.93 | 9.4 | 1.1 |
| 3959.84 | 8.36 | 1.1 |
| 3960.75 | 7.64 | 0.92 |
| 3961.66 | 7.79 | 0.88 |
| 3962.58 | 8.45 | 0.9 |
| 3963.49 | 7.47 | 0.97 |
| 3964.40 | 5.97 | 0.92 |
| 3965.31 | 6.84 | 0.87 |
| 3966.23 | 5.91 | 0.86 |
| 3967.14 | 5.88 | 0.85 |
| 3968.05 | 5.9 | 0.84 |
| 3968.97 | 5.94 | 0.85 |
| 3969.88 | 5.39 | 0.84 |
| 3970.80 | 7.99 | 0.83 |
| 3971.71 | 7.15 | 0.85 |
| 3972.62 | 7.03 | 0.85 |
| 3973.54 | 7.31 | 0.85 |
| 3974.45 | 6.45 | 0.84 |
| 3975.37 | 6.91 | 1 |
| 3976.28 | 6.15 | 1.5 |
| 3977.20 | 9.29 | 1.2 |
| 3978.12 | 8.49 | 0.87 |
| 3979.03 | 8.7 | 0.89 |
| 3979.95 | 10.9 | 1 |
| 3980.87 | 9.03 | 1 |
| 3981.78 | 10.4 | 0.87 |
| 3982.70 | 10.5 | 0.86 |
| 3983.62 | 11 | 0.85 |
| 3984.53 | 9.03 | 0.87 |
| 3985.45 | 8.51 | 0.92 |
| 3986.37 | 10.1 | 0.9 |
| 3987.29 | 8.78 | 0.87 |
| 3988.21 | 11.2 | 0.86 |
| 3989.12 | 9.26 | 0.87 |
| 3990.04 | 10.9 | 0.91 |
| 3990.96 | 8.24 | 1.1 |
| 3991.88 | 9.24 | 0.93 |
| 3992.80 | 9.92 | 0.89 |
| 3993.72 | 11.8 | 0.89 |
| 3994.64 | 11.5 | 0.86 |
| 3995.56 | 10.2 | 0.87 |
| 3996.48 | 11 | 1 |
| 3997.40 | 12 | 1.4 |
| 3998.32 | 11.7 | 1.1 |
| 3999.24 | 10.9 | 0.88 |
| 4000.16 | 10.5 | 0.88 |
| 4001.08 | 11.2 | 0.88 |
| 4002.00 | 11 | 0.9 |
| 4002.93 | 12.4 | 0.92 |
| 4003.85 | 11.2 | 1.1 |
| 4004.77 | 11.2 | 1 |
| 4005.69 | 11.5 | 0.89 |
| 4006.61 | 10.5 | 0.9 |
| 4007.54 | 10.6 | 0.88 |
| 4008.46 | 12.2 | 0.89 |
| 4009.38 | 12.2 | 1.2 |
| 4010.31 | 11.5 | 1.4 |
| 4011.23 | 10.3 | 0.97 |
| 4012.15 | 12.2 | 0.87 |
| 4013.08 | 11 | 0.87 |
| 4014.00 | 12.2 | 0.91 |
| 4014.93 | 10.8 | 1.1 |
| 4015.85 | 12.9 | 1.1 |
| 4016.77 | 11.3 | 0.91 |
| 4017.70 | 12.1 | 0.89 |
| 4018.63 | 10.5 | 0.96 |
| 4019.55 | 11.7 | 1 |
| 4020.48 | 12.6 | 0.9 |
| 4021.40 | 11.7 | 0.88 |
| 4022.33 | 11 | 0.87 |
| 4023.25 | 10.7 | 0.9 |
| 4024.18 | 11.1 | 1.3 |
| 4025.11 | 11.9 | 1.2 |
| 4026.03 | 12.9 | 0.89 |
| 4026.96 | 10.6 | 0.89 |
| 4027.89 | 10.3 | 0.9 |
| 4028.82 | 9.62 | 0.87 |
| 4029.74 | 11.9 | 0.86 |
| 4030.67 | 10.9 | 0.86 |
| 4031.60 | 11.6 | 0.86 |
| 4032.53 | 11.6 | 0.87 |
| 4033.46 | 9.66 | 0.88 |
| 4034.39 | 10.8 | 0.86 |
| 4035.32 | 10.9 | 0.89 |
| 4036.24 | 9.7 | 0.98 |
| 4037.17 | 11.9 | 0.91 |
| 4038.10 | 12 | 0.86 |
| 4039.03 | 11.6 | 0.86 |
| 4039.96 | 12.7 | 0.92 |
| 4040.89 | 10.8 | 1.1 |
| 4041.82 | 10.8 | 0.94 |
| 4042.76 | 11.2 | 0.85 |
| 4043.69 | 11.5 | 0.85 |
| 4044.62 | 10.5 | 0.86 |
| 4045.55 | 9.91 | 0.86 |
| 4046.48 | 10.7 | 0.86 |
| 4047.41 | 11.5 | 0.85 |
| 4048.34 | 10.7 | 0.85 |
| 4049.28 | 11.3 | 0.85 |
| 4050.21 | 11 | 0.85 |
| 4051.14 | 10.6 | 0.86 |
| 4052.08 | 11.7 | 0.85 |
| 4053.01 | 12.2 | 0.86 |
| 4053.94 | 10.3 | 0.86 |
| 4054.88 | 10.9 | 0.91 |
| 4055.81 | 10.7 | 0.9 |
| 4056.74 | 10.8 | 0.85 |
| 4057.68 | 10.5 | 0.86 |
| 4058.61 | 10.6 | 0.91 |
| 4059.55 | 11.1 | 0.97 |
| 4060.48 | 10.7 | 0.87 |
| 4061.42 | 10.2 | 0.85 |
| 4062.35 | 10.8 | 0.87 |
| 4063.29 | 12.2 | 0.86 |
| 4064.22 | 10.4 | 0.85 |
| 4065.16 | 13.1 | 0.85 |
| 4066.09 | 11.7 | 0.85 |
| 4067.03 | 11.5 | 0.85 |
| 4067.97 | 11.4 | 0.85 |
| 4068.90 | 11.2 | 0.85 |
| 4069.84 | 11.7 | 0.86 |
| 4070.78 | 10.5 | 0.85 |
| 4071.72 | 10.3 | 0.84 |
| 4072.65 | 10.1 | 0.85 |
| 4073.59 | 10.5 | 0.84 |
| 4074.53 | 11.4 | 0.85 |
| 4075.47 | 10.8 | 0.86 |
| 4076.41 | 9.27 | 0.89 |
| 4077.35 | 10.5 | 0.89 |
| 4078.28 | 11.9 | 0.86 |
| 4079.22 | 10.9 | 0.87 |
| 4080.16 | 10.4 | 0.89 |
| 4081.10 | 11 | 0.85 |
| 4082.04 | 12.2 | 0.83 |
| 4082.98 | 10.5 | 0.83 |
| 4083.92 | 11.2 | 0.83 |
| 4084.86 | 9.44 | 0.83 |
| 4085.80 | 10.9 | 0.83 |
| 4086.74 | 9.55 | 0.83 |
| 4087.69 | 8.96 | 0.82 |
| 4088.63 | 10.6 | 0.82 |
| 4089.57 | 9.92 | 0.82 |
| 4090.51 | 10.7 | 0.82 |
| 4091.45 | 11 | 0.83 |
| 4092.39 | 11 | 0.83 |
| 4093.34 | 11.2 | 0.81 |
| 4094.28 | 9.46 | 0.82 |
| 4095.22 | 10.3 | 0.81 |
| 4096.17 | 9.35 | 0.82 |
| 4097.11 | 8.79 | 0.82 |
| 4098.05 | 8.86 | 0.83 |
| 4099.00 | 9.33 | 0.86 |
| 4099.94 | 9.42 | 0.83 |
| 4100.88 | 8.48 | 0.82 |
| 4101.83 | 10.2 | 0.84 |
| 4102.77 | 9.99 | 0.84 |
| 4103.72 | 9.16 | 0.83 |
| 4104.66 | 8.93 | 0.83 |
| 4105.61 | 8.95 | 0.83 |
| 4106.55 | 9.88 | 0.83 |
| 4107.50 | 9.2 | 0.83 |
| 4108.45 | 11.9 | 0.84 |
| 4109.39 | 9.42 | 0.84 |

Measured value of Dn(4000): 1.33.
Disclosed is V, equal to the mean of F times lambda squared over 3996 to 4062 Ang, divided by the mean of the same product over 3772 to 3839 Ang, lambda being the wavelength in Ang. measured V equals 1.61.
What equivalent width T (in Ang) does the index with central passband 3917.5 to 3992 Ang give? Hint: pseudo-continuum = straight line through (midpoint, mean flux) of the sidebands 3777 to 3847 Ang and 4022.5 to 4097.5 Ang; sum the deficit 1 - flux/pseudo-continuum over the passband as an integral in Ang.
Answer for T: 9.1 Ang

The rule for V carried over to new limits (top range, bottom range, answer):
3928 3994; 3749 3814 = 1.17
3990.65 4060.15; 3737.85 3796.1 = 1.66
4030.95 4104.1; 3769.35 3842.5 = 1.58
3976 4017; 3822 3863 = 1.43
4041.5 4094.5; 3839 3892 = 1.36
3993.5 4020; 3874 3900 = 1.42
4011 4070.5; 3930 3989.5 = 1.42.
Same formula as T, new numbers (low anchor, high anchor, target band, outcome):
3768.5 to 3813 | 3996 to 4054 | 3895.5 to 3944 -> 5.2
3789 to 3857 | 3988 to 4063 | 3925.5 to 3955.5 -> 4.8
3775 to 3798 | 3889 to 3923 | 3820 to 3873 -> 2.2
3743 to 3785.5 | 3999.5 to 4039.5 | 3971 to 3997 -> 3.8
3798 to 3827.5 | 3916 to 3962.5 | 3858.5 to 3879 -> -2.7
